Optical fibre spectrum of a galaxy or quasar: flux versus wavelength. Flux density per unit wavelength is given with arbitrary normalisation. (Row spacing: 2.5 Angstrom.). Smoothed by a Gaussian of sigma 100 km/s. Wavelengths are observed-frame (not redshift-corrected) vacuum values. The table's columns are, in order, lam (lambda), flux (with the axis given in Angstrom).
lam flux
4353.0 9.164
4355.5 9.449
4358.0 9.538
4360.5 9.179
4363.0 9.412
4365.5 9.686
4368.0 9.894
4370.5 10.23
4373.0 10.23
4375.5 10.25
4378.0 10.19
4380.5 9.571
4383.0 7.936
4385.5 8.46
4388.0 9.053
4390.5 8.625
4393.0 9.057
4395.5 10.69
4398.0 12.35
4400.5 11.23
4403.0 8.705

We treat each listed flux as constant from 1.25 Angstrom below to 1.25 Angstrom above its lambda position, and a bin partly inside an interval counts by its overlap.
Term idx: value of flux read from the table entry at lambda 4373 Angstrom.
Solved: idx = 10.23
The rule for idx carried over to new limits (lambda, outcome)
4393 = 9.057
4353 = 9.164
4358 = 9.538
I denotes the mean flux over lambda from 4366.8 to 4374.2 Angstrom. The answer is 10.1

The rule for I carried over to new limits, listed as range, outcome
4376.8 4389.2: 9.04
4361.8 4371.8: 9.81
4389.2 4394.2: 8.84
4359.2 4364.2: 9.3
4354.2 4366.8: 9.45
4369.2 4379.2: 10.2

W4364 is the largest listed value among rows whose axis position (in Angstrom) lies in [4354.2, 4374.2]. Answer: 10.23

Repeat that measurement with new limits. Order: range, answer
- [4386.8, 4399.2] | 12.35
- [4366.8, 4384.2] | 10.25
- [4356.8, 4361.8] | 9.538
